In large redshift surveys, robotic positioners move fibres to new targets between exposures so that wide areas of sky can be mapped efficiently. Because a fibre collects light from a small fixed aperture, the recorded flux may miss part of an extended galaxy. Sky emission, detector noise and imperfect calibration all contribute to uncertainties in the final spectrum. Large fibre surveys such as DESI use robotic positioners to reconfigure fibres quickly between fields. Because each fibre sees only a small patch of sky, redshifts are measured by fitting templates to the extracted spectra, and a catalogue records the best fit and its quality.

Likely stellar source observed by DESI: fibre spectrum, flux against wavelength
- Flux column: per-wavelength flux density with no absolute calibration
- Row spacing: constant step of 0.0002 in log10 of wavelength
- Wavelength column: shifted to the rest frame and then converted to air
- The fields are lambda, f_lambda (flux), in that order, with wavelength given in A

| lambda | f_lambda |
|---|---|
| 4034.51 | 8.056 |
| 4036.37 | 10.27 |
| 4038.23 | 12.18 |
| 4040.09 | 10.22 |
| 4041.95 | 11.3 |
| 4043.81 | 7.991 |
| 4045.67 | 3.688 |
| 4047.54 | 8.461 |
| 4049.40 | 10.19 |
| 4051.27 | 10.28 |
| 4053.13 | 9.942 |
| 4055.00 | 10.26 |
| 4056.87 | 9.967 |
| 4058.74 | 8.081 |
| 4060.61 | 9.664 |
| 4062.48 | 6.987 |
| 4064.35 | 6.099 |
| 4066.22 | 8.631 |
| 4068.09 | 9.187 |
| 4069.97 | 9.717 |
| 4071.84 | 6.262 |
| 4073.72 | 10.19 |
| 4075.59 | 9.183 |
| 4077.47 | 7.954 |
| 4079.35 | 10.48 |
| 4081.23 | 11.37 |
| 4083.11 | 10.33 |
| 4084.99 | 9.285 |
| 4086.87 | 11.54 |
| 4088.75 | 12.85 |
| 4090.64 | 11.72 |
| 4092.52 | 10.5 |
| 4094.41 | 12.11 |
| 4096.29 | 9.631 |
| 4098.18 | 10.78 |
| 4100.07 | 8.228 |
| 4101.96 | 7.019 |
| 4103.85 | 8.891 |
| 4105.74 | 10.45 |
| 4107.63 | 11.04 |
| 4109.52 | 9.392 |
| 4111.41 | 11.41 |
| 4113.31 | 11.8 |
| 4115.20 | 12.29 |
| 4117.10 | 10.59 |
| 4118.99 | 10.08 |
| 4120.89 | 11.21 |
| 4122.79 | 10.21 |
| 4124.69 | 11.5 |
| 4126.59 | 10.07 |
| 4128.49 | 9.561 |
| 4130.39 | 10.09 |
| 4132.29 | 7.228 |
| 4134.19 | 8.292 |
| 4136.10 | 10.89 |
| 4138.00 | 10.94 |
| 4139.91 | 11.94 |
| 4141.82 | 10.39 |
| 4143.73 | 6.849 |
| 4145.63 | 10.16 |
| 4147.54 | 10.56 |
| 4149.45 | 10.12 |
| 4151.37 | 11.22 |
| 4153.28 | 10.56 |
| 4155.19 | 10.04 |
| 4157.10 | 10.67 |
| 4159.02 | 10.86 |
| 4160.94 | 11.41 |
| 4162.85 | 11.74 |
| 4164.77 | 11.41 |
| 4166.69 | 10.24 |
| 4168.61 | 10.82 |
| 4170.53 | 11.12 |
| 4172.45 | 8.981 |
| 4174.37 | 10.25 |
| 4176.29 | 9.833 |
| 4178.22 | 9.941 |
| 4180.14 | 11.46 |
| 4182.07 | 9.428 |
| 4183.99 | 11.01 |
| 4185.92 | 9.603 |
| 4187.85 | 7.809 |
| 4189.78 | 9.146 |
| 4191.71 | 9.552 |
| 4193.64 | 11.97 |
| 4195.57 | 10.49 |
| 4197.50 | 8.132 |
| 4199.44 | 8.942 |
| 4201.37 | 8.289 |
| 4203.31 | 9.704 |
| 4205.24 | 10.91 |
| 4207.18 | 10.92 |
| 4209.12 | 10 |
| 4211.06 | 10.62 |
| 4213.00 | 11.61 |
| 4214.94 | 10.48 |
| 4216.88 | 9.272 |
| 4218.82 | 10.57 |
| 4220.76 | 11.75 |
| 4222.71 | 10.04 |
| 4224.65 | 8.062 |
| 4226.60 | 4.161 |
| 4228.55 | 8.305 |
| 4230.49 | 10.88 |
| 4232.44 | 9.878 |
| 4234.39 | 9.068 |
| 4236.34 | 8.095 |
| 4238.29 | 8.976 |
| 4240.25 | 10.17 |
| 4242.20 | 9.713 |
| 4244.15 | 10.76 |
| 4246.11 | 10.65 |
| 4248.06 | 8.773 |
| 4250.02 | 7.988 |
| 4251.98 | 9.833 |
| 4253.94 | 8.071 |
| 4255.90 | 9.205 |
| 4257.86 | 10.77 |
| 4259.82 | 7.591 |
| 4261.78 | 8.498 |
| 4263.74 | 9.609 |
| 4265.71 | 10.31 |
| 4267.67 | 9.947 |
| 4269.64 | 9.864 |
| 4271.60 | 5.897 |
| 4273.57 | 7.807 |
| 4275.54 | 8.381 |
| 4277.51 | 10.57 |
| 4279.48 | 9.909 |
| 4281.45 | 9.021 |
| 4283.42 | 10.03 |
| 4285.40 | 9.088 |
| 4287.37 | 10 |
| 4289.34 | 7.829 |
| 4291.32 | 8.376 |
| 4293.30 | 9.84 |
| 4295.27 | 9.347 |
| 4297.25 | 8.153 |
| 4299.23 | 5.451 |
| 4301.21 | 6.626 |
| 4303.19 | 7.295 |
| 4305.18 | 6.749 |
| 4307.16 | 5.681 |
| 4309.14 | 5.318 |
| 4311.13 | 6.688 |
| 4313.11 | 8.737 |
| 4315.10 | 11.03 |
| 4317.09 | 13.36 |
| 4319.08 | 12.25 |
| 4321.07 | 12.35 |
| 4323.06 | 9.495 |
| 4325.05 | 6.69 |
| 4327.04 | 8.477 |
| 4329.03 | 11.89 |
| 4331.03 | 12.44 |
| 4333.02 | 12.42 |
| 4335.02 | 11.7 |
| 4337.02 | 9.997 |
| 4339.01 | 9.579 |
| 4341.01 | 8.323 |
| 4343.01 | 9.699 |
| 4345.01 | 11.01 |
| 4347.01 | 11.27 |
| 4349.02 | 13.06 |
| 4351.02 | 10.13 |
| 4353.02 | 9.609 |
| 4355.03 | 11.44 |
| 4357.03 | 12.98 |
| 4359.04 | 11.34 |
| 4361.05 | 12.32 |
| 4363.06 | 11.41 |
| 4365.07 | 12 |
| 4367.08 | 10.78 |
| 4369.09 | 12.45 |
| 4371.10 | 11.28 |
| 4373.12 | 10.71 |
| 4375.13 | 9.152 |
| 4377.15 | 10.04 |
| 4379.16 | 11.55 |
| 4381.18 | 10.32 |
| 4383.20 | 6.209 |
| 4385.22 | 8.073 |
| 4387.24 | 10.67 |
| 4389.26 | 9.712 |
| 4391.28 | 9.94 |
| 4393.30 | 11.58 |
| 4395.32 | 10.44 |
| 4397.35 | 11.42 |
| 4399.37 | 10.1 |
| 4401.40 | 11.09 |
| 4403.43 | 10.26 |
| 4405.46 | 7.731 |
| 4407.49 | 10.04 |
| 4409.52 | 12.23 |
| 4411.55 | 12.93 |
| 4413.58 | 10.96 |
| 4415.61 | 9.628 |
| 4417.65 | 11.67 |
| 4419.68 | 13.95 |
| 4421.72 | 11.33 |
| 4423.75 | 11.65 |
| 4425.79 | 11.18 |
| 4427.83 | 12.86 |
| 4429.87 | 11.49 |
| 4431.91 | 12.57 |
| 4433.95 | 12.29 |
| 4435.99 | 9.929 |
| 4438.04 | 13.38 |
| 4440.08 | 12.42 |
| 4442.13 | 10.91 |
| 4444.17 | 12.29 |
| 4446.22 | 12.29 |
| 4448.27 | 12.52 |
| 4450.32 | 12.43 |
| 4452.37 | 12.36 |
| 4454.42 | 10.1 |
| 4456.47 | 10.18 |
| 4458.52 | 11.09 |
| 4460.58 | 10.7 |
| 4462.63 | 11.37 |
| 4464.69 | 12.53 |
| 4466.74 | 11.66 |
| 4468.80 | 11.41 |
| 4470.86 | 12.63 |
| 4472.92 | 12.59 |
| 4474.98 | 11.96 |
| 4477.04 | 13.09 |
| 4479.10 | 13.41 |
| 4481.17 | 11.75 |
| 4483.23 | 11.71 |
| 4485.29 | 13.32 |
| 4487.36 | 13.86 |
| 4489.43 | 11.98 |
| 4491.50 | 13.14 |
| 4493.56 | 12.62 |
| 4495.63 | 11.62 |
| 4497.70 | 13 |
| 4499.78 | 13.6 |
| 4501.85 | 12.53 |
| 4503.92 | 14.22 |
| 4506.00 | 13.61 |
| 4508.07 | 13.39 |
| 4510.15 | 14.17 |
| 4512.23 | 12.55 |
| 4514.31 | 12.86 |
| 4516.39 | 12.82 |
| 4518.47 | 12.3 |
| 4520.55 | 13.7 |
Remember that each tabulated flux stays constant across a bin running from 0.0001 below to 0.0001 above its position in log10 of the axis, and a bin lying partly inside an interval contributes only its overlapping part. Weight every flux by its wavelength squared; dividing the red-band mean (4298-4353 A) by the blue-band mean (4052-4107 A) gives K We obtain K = 1.1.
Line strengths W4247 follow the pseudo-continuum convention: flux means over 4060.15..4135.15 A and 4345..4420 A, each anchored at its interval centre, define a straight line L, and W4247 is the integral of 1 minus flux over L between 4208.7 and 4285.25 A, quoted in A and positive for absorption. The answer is 7.3 A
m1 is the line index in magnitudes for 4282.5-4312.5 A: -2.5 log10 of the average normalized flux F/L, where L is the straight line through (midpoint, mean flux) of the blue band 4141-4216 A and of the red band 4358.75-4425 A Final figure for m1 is 0.33 mag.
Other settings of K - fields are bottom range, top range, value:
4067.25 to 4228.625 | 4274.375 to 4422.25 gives 1.10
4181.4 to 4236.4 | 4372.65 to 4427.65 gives 1.20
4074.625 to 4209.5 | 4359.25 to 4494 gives 1.28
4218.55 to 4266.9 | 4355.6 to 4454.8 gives 1.30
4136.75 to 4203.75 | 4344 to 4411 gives 1.16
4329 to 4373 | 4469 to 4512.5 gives 1.22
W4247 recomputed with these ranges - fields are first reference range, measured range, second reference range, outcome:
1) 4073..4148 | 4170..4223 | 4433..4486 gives 2.9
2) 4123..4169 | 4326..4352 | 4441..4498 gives 1.4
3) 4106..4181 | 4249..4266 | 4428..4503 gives 3.1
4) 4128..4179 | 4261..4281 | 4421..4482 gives 3.3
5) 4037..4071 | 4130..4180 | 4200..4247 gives -4.4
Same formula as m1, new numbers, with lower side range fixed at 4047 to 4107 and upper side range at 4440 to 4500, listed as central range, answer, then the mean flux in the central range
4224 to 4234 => 0.261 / 8.31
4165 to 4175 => -0.019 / 10.4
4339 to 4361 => 0.046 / 10.9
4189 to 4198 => 0.040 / 9.97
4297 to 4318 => 0.396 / 7.7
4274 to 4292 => 0.184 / 9.21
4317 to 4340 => 0.041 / 10.8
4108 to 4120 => -0.116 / 10.9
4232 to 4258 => 0.141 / 9.37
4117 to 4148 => -0.007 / 10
